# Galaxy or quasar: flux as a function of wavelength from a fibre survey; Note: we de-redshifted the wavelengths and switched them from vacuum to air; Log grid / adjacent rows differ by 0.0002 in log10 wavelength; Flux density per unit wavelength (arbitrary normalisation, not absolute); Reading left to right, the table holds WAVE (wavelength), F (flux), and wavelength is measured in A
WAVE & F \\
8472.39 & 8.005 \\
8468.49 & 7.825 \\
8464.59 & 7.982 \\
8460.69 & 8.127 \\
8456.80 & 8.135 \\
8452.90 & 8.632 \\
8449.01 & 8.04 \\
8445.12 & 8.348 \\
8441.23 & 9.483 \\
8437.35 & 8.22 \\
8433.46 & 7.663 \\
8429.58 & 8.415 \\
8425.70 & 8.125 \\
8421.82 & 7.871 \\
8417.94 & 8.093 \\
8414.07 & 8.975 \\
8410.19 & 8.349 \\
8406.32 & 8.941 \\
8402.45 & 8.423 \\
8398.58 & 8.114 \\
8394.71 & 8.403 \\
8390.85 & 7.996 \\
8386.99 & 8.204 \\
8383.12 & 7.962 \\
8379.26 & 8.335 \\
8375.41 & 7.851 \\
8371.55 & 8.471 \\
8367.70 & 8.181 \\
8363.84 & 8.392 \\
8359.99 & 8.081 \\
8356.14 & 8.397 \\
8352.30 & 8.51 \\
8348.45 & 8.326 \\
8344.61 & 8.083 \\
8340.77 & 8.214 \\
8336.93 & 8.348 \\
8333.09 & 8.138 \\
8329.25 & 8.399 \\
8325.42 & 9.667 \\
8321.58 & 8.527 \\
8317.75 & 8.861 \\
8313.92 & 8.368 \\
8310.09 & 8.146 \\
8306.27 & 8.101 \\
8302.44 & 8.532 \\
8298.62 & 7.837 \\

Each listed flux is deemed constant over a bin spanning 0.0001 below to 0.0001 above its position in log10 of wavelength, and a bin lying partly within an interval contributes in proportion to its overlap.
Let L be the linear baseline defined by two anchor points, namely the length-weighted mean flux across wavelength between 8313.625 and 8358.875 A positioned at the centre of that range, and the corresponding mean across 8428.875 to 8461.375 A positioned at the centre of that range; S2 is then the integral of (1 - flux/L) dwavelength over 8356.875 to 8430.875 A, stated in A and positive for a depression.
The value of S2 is 1.2 A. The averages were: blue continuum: 8.48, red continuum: 8.35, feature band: 8.27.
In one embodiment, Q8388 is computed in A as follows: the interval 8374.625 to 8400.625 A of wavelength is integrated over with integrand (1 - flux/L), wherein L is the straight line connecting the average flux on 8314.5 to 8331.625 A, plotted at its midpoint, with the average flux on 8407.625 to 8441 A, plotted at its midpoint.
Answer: 1.0 A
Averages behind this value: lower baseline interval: 8.8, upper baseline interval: 8.29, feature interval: 8.14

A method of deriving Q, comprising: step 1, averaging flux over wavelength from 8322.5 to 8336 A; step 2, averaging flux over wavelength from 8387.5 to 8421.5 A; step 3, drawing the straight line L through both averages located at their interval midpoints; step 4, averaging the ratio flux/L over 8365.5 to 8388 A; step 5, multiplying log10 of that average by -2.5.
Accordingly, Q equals 0.04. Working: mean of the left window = 8.69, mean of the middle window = 8.17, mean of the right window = 8.38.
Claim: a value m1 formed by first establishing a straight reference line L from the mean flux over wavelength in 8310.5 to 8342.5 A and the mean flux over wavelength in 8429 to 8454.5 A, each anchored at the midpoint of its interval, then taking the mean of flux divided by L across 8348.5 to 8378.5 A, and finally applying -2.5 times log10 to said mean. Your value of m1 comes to 0.029 mag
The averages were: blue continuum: 8.55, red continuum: 8.4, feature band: 8.28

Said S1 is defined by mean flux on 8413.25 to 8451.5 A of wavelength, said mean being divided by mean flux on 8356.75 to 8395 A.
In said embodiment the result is 1.02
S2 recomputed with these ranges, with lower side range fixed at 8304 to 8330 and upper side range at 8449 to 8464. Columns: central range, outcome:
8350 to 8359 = 0.1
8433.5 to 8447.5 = -0.4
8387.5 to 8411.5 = 0.0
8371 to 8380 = 0.3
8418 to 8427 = 0.3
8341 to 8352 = 0.3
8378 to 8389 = 0.3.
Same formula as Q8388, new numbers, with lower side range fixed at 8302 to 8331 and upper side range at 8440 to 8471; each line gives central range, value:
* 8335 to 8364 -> 0.75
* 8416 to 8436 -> 0.74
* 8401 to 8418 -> -0.46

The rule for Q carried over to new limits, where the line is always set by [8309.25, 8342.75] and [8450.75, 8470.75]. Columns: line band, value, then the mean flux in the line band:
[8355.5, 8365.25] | 0.02 mag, 8.27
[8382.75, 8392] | 0.04 mag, 8.07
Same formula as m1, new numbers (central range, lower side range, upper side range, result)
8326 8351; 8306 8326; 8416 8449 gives 0.02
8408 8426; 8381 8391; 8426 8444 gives 0.00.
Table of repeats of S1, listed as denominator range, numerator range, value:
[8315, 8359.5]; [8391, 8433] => 0.98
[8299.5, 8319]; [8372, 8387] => 0.97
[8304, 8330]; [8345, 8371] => 0.97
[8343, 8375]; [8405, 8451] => 1.01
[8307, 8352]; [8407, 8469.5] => 0.98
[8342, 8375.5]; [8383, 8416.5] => 1.01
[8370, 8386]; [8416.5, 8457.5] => 1.02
